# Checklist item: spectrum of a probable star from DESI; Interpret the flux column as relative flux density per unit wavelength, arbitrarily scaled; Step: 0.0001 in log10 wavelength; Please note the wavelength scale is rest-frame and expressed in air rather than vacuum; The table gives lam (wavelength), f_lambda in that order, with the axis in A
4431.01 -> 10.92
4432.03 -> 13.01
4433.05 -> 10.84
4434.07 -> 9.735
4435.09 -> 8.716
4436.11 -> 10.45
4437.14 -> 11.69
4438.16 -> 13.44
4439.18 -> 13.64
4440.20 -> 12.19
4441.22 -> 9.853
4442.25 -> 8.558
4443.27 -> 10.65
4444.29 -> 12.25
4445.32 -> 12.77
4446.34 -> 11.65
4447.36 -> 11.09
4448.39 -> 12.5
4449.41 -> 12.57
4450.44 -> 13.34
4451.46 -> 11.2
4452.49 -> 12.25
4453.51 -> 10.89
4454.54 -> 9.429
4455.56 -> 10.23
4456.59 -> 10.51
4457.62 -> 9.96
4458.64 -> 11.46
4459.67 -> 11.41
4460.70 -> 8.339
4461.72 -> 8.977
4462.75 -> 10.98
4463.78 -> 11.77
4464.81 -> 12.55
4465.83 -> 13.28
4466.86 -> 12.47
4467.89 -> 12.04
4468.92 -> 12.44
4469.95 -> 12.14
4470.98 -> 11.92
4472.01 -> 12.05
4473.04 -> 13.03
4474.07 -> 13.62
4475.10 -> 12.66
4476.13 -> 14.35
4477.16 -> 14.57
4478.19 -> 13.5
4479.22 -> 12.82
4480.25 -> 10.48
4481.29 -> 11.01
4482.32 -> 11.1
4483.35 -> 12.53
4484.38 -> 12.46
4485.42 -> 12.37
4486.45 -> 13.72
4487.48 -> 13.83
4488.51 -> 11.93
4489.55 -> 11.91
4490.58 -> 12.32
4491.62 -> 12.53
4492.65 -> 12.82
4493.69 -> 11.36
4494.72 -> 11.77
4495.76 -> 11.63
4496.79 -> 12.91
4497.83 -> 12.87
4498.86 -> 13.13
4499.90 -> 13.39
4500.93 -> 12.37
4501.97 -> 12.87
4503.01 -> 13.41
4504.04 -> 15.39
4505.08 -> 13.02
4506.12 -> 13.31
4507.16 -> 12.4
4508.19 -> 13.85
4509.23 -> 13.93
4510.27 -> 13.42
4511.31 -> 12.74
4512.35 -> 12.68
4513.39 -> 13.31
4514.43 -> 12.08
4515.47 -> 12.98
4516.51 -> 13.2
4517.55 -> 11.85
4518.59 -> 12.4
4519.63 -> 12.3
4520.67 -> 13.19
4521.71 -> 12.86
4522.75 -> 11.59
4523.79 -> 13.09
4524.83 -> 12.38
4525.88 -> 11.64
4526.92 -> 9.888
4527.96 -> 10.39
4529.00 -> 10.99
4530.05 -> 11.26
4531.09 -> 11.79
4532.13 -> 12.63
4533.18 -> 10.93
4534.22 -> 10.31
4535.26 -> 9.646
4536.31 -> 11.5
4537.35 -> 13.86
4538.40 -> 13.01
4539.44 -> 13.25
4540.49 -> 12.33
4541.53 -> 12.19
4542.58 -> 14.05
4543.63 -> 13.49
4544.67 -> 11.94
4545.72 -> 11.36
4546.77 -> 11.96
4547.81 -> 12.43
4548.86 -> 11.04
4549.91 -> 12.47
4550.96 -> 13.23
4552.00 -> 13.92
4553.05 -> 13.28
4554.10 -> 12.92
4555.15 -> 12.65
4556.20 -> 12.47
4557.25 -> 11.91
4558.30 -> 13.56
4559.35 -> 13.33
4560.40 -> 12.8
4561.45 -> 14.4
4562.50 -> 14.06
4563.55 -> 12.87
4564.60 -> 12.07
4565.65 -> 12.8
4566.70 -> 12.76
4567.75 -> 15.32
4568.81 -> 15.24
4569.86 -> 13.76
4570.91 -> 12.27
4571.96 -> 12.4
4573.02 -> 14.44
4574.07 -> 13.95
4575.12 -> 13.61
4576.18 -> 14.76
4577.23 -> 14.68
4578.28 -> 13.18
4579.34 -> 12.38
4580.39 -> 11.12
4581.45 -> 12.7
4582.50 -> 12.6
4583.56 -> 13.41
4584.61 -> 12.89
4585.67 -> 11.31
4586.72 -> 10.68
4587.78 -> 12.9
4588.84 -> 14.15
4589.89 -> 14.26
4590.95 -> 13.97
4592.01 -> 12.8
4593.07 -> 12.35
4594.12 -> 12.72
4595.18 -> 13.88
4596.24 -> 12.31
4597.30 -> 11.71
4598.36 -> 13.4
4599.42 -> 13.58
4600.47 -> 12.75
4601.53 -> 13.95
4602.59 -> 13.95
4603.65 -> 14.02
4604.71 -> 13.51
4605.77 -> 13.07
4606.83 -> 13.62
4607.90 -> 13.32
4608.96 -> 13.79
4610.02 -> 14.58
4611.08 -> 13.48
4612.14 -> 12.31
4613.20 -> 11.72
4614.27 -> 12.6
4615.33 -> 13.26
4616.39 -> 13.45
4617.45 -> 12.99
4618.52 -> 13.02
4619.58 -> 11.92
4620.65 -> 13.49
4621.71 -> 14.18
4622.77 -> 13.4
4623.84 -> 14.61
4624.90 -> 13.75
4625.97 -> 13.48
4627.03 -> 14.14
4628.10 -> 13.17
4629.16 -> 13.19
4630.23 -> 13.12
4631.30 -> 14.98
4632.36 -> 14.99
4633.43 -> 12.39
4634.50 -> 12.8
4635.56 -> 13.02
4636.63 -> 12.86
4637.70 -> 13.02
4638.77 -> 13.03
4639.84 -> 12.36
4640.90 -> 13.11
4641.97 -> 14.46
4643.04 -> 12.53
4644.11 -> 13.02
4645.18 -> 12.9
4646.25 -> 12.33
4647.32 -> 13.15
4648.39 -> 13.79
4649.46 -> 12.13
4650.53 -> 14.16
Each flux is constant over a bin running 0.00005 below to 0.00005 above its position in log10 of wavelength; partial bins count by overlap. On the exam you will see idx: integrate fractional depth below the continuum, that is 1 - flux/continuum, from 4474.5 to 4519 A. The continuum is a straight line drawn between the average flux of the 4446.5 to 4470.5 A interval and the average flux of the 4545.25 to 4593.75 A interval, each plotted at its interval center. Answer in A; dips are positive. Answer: -3.1 A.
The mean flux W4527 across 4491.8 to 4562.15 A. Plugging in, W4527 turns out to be 12.5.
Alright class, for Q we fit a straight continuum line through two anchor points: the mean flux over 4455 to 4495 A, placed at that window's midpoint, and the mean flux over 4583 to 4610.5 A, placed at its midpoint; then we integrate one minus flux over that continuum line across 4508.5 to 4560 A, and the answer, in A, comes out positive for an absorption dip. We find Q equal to 0.9 A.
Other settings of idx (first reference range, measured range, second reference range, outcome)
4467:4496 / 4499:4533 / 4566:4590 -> 0.4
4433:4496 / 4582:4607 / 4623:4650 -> -0.3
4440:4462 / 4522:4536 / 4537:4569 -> 1.3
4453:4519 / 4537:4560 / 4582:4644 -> 0.0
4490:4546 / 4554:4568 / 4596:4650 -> -0.4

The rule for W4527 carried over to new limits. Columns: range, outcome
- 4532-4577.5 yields 12.9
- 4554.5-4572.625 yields 13.2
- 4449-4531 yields 12.2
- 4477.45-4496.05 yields 12.3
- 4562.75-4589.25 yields 13.1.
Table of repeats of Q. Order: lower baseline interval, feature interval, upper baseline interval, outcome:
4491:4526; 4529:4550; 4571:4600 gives 1.39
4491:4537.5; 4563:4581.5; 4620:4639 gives -0.58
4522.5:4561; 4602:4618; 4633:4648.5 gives -0.73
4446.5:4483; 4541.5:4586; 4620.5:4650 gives -1.22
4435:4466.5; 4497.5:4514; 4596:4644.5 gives -1.82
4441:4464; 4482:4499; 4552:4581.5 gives -0.97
